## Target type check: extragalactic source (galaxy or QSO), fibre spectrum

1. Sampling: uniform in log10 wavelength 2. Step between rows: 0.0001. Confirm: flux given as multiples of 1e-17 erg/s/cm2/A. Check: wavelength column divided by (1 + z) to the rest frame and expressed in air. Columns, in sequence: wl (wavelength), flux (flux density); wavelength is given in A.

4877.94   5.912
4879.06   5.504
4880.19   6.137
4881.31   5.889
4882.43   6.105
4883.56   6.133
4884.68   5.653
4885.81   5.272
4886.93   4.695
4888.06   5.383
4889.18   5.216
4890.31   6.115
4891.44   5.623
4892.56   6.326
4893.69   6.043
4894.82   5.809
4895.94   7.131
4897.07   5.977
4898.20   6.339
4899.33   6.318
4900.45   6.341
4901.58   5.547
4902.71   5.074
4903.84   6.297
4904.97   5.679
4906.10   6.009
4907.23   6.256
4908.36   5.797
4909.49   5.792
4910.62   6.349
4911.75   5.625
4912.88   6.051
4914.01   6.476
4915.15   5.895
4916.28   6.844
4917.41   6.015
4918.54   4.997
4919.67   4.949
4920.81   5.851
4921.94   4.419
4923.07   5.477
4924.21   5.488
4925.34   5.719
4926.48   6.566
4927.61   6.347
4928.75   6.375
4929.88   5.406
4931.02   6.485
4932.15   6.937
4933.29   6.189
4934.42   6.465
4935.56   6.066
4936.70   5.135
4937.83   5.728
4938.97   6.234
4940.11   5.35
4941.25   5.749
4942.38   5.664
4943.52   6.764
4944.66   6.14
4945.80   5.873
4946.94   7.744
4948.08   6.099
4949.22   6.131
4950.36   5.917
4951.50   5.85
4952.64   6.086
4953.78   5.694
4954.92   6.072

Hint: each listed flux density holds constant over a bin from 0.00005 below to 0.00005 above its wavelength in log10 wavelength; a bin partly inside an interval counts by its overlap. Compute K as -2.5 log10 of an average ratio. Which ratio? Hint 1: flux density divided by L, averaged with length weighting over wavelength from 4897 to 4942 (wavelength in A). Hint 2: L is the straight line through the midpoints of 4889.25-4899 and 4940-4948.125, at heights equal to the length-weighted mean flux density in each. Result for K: 0.05 mag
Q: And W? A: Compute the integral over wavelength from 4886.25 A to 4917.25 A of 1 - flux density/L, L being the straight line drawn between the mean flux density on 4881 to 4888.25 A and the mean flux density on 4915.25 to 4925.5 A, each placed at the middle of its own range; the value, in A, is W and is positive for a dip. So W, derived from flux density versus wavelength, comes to -2.2 A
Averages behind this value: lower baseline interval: 5.59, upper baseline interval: 5.54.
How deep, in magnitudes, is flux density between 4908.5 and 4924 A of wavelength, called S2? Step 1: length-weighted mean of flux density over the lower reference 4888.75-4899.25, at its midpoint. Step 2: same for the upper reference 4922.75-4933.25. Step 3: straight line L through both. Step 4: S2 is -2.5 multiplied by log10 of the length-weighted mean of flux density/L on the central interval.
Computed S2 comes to 0.06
